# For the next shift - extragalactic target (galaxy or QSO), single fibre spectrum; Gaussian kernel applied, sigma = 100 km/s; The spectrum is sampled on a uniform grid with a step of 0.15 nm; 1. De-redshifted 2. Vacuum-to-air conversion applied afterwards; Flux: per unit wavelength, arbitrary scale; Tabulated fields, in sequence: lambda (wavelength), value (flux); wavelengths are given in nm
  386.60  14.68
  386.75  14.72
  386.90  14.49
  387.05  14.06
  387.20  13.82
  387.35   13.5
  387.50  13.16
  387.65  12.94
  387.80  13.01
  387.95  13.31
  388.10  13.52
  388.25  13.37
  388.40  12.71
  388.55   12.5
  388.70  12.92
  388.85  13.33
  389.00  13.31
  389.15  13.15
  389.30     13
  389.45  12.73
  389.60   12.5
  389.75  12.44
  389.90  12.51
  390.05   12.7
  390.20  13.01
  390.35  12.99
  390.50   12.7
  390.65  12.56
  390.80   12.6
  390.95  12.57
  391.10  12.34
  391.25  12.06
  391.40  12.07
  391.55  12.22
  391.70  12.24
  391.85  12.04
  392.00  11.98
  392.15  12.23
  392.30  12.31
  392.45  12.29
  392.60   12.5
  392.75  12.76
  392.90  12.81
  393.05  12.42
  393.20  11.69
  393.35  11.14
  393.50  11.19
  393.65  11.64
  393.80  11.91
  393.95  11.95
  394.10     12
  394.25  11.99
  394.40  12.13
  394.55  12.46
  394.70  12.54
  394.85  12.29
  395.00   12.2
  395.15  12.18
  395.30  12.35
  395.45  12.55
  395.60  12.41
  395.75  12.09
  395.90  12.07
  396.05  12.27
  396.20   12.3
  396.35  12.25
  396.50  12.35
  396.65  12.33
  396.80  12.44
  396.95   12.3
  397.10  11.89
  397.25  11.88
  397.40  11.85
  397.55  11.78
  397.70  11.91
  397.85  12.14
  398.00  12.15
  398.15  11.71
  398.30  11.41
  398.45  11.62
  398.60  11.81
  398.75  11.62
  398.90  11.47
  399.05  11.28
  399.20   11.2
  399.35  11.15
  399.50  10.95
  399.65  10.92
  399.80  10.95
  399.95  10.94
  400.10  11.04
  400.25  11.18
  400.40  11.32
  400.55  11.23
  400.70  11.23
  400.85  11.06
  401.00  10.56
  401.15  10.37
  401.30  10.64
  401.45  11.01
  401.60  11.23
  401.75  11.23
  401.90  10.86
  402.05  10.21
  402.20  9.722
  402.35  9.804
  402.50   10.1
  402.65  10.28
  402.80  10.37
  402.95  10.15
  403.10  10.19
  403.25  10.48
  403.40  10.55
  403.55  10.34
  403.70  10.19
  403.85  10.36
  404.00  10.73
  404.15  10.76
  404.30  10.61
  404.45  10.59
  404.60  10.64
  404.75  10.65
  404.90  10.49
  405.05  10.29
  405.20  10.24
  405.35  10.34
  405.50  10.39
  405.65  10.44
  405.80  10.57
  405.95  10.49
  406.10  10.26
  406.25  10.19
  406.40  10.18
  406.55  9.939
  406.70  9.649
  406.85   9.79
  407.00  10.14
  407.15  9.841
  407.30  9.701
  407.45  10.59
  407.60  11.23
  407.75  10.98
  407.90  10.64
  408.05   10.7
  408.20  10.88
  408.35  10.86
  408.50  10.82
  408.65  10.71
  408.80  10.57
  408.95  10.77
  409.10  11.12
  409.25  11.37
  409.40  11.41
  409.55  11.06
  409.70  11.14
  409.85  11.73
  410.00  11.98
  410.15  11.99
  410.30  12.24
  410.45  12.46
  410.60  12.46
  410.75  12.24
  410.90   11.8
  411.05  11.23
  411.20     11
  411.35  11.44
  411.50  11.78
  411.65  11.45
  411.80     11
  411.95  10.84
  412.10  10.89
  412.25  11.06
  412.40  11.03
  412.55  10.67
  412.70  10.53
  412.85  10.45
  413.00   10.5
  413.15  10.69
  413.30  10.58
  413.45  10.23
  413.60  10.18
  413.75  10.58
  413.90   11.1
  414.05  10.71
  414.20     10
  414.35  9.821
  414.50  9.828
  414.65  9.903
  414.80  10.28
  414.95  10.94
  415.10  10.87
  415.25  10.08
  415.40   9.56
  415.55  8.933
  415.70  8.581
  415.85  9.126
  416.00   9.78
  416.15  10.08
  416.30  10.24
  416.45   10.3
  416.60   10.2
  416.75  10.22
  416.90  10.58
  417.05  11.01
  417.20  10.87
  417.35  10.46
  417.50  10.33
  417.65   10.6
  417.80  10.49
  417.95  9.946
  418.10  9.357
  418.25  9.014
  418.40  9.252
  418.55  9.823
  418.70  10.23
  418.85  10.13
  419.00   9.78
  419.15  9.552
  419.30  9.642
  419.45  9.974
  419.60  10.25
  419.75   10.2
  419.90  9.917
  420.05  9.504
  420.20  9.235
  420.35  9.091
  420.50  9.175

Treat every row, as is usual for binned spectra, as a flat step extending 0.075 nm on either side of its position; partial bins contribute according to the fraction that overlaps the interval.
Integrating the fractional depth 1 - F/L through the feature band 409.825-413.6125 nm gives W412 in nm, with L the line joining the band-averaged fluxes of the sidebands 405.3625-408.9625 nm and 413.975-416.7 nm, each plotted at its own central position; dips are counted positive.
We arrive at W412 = -0.41 nm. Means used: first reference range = 10.4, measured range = 11.3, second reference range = 9.96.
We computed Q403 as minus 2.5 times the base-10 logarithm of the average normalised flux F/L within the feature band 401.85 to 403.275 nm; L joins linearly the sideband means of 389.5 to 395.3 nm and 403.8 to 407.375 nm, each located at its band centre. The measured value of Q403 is 0.06 mag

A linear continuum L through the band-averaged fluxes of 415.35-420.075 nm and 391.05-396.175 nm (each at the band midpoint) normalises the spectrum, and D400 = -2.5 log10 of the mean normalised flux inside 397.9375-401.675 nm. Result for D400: 0.037 mag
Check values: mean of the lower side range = 12.2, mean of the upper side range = 9.94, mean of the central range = 11.2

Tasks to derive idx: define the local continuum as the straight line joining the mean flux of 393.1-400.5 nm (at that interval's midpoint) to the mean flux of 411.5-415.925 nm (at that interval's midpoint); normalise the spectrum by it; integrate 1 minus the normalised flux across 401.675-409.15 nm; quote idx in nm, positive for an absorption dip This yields 0.44 nm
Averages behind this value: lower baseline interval 11.8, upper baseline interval 10.4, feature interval 10.4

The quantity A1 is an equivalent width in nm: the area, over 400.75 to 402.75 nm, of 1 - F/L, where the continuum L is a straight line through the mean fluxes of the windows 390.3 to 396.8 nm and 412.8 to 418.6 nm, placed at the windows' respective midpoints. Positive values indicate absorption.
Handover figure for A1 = 0.16 nm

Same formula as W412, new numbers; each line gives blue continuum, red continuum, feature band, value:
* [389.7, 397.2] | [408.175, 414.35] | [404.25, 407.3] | 0.32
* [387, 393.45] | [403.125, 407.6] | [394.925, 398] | -0.12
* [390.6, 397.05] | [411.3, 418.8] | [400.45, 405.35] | 0.37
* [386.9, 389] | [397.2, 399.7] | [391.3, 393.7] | 0.09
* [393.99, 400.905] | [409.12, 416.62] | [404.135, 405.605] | 0.11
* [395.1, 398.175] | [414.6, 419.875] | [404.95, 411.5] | 0.03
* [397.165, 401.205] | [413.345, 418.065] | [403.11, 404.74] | 0.08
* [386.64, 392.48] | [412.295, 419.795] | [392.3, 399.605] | 0.14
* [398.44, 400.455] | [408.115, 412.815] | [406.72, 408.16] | 0.11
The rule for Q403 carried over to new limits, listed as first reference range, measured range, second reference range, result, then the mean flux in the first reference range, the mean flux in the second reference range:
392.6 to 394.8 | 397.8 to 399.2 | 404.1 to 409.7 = -0.01 mag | 12.1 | 10.5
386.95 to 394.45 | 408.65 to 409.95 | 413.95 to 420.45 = -0.04 mag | 12.6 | 9.97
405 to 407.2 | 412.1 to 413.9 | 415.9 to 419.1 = -0.05 mag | 10.2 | 10.1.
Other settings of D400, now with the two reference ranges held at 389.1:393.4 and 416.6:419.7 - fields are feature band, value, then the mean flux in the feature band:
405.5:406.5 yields 0.08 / 10.3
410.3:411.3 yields -0.11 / 11.9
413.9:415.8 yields 0.04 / 9.99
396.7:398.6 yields 0.00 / 11.9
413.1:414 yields -0.01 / 10.6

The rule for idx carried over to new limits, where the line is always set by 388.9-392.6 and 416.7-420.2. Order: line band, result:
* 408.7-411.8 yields -0.22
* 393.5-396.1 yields 0.00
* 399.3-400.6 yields 0.07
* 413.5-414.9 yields 0.02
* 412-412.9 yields -0.02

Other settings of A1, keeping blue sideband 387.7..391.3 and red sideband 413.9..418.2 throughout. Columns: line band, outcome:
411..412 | -0.06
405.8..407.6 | 0.15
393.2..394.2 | 0.06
